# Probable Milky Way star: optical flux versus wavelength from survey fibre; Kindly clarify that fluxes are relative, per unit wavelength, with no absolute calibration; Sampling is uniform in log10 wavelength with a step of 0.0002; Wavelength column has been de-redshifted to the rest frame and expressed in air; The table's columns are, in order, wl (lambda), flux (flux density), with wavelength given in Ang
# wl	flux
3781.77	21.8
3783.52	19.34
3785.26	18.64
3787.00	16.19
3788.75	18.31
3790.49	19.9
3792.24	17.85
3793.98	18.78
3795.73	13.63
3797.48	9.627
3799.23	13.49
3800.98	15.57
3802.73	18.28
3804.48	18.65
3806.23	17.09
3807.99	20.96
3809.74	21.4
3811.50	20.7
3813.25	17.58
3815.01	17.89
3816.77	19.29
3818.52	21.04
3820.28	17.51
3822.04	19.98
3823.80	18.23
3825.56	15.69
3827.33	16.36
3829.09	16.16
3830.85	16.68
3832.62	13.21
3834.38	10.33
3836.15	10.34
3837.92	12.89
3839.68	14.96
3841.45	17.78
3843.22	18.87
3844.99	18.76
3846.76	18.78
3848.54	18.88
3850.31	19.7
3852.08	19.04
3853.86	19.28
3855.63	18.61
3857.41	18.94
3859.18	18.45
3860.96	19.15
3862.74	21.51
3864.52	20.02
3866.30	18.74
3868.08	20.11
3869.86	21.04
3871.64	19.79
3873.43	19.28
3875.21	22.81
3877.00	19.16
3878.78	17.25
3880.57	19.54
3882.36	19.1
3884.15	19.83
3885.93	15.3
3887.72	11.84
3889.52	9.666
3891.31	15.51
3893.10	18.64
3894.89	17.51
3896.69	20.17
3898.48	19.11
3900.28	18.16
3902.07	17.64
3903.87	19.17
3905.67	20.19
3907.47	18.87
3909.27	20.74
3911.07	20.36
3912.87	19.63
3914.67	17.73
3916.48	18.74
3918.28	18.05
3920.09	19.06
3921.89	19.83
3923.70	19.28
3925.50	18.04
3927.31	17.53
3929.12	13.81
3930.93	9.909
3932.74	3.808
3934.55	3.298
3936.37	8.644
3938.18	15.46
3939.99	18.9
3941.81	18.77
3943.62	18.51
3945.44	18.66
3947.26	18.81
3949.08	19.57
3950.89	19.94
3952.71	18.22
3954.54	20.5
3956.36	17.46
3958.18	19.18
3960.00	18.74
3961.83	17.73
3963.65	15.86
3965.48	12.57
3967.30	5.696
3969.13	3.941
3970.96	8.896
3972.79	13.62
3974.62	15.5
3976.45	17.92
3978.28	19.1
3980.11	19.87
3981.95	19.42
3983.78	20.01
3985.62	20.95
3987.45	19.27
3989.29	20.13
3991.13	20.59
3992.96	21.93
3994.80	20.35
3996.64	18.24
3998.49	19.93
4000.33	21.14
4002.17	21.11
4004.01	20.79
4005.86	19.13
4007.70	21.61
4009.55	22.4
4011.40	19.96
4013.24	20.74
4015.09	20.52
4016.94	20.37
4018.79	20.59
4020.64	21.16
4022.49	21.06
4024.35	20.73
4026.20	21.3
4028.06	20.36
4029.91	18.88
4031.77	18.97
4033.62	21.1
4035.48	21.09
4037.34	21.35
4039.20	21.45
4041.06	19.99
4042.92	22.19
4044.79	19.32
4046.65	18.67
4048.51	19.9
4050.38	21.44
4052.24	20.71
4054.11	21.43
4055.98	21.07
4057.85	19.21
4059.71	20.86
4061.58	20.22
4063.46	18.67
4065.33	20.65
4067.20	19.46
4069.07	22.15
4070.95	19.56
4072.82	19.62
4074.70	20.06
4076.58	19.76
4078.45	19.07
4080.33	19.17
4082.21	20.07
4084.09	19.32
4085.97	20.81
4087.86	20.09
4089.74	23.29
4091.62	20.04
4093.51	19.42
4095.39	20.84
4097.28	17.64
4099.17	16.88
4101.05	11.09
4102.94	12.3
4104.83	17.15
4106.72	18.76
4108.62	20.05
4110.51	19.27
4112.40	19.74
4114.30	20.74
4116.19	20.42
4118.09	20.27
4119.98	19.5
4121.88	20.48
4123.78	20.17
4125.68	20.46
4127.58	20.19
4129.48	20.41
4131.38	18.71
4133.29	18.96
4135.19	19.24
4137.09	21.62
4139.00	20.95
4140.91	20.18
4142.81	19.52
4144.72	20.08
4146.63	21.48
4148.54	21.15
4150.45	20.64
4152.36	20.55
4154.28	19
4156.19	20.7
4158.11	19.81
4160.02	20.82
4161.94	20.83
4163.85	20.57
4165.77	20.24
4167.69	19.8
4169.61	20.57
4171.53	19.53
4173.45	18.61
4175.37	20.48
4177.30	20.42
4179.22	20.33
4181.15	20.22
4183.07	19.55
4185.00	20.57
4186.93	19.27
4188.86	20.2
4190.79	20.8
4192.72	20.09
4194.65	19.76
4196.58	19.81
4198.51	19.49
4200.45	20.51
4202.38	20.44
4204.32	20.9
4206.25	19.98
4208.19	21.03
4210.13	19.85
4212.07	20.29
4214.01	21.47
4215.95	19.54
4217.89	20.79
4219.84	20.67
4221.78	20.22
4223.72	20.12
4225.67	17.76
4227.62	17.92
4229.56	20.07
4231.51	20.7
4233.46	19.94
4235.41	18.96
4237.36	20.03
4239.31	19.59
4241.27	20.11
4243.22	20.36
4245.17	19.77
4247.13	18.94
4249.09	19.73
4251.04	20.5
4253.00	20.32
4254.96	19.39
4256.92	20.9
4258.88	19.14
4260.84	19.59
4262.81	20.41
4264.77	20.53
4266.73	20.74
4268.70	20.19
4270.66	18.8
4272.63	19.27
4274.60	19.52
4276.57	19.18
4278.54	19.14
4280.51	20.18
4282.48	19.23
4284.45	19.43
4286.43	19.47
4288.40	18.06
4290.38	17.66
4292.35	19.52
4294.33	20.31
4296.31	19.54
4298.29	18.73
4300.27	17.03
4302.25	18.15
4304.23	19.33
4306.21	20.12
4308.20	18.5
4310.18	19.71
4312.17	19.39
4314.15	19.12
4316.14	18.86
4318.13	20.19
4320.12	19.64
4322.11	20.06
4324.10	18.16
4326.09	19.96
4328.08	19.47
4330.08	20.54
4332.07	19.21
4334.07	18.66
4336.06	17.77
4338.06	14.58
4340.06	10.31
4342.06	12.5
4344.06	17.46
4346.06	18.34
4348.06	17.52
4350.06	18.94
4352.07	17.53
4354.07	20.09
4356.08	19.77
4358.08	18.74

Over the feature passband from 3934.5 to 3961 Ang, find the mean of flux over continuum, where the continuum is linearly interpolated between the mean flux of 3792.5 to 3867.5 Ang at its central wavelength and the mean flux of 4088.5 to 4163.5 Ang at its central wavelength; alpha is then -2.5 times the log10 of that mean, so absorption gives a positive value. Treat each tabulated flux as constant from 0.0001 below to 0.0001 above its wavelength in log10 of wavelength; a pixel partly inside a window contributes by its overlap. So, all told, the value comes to 0.05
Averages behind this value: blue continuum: 17.5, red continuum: 19.6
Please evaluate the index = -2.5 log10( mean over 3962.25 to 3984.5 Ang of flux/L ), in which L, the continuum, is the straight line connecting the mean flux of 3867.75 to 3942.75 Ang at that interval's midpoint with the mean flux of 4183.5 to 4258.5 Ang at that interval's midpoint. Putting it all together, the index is 0.23 mag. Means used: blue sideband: 17.1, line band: 14.4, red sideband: 20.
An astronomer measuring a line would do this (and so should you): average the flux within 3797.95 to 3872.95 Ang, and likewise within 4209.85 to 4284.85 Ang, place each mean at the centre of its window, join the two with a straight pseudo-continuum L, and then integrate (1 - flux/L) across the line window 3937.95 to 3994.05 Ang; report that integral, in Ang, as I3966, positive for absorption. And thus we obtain 3.6 Ang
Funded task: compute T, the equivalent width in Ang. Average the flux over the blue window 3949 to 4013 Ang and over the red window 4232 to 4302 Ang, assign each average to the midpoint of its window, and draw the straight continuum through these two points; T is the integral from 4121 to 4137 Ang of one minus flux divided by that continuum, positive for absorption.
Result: -0.9 Ang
